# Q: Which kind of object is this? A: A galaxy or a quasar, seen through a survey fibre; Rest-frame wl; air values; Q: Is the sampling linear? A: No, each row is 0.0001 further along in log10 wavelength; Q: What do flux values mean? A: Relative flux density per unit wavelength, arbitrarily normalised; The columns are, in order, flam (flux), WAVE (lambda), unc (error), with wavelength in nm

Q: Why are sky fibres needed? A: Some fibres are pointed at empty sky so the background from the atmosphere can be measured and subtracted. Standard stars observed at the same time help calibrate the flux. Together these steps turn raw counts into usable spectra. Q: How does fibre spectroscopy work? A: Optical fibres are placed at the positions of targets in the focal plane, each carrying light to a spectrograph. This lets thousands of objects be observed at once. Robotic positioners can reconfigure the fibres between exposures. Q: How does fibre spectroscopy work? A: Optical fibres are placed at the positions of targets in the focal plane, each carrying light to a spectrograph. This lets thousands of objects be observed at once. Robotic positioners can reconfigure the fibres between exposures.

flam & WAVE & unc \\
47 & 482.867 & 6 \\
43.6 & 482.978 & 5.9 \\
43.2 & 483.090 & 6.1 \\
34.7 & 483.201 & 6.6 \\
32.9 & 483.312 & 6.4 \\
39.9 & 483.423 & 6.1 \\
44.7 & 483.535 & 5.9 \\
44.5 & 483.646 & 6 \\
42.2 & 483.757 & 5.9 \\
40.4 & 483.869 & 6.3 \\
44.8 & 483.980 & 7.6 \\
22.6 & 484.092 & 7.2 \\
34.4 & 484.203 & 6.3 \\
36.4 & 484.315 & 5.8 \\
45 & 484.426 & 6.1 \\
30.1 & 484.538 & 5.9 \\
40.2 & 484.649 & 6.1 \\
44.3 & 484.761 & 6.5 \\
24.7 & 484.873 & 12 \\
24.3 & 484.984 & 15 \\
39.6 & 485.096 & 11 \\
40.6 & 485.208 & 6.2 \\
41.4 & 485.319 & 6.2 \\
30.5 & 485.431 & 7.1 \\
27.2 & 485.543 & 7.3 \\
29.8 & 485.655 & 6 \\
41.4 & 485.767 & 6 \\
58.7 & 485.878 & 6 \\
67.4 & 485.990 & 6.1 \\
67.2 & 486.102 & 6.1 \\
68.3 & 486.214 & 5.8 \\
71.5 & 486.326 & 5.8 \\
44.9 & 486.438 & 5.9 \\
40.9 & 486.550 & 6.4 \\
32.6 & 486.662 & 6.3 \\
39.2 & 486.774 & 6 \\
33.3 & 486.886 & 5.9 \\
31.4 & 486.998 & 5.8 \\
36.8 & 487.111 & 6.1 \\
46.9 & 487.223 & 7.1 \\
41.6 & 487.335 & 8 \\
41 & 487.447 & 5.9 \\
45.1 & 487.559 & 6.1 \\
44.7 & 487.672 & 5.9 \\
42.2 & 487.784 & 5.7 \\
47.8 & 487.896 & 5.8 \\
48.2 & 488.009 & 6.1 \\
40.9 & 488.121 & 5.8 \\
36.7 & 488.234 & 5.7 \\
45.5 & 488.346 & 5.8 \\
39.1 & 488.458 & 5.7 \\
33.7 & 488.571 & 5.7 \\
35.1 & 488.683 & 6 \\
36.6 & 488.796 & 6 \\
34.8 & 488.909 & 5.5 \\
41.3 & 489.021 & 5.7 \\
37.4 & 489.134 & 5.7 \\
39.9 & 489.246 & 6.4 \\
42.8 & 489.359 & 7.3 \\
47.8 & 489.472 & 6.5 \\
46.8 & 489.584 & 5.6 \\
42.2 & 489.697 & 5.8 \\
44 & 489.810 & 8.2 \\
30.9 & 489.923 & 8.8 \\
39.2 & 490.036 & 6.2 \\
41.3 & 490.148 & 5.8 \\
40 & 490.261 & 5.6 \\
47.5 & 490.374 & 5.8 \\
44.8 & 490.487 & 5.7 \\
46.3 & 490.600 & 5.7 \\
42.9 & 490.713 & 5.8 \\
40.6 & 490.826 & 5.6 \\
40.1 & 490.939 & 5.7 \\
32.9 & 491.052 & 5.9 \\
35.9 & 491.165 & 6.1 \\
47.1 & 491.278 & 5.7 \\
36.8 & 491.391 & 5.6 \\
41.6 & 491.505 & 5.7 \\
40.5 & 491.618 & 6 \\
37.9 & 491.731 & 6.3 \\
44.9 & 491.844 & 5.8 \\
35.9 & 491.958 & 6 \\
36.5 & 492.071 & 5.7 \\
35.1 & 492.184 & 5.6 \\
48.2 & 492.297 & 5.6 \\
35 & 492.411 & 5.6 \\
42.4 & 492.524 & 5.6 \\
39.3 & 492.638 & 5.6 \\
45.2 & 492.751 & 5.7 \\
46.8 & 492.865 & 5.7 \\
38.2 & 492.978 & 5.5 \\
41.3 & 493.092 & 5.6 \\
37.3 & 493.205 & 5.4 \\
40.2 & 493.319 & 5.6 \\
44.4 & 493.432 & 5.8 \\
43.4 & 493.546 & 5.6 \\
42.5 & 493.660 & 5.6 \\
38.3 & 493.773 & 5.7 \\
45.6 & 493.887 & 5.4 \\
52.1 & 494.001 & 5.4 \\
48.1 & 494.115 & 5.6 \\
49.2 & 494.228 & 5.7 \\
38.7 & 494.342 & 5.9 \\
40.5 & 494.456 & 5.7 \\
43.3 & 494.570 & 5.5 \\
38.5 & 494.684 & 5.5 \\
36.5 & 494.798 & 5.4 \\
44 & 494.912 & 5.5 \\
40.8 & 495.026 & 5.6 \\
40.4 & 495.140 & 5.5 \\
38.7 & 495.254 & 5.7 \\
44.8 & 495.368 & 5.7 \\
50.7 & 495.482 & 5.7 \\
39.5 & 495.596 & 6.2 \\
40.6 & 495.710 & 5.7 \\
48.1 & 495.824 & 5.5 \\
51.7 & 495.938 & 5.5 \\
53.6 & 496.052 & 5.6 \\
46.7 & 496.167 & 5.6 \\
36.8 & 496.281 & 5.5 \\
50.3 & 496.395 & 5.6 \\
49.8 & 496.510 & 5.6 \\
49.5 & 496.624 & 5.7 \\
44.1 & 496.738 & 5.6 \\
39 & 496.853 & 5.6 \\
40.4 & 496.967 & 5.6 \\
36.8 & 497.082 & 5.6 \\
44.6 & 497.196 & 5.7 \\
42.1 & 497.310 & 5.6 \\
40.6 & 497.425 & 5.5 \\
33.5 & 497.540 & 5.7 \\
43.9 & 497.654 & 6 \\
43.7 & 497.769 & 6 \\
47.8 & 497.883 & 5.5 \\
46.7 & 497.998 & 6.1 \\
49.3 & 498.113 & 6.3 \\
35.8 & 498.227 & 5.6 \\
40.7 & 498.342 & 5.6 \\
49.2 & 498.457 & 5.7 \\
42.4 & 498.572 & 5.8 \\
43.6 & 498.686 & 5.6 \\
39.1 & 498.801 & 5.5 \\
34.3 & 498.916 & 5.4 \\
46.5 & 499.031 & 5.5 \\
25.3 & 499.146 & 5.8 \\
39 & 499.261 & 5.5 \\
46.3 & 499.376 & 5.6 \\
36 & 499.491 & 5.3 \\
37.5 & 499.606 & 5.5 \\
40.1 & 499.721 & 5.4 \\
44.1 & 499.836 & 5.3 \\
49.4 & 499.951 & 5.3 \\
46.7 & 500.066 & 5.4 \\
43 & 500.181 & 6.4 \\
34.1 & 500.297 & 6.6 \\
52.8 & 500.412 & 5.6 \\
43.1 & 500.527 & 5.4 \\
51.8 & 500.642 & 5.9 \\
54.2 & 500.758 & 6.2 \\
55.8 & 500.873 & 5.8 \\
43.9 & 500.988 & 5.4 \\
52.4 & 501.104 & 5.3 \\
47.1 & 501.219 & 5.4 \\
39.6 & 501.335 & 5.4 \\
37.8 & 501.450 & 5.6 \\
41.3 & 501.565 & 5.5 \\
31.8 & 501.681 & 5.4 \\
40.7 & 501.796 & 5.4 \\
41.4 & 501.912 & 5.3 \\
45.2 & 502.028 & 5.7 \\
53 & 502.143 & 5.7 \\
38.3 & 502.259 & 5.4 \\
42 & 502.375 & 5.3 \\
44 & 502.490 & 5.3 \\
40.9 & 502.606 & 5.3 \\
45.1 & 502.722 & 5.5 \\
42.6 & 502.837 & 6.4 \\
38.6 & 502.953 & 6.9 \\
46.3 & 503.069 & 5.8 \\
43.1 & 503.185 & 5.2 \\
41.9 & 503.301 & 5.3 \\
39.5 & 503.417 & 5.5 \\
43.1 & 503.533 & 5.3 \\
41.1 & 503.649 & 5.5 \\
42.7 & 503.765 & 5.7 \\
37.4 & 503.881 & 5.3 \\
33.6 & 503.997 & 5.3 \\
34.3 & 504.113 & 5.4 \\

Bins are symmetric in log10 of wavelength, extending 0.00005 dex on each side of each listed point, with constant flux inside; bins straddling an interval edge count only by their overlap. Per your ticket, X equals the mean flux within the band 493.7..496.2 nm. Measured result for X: 44.1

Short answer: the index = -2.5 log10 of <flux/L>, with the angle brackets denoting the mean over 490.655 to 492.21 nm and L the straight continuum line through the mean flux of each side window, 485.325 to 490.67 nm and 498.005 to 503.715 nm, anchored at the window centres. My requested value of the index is 0.094 mag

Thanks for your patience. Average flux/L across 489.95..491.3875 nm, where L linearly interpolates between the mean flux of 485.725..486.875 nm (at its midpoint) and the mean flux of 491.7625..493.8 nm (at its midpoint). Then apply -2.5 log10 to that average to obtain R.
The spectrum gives 0.088 mag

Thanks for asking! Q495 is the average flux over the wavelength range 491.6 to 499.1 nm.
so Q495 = 42.7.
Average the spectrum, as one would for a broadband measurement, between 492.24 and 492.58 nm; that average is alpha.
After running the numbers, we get 41.9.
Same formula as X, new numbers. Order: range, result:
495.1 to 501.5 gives 43.7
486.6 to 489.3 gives 39.7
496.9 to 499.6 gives 41.1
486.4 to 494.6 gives 41.1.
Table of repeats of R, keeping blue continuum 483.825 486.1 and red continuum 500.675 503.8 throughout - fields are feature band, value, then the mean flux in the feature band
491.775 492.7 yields 0.031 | 39.7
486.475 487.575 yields 0.018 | 38.8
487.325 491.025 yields -0.037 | 41.4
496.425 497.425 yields -0.031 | 43.3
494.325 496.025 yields -0.029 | 42.8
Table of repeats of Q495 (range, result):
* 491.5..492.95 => 40.6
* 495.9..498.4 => 43.9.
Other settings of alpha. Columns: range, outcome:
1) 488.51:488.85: 35.1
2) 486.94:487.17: 34.2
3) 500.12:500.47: 43.3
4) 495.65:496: 46.9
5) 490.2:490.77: 44.2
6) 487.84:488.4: 43.8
